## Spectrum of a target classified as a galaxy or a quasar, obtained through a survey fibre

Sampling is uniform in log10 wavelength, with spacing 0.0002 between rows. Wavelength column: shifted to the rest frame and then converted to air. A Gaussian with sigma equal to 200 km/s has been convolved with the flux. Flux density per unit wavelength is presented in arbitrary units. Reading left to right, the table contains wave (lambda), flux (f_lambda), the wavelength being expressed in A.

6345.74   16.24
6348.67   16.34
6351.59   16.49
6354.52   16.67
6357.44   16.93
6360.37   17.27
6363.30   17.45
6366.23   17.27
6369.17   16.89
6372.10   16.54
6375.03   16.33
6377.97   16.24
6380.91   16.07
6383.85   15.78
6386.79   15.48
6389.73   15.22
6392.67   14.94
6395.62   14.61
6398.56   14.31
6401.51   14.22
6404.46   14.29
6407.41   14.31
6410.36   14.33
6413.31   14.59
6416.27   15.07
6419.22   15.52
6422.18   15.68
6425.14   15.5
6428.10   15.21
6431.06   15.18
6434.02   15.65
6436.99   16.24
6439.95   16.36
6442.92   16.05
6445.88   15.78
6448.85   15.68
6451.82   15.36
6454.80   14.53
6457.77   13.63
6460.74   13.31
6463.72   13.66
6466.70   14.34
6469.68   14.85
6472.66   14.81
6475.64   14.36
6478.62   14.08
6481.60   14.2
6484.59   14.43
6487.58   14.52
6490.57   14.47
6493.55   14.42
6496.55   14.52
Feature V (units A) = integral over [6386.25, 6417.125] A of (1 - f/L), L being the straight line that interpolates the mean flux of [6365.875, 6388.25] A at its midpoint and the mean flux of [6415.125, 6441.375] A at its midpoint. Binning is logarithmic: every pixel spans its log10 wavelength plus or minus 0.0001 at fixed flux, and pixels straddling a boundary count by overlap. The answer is 2.5 A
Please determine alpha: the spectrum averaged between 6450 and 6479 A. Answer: 14.3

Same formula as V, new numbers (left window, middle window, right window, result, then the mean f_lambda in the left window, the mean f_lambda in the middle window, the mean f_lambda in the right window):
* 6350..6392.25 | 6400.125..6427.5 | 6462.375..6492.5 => 1.3 A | 16.4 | 14.8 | 14.4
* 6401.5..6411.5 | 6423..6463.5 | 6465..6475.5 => -2.1 A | 14.3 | 15.2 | 14.6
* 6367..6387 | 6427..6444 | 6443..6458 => -0.4 A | 16.3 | 15.8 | 15.2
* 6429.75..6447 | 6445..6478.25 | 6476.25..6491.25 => 1.2 A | 15.9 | 14.5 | 14.3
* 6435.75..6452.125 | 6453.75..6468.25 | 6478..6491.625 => 1.3 A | 16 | 13.9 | 14.3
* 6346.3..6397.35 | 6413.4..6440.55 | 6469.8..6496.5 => -0.3 A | 16.3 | 15.5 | 14.4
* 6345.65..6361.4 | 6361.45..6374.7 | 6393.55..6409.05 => -0.8 A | 16.7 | 17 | 14.4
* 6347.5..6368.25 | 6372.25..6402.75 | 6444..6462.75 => 1.6 A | 16.9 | 15.4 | 14.7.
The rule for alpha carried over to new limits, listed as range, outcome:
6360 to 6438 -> 15.5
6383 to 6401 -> 15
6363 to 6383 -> 16.6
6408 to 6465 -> 15.1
